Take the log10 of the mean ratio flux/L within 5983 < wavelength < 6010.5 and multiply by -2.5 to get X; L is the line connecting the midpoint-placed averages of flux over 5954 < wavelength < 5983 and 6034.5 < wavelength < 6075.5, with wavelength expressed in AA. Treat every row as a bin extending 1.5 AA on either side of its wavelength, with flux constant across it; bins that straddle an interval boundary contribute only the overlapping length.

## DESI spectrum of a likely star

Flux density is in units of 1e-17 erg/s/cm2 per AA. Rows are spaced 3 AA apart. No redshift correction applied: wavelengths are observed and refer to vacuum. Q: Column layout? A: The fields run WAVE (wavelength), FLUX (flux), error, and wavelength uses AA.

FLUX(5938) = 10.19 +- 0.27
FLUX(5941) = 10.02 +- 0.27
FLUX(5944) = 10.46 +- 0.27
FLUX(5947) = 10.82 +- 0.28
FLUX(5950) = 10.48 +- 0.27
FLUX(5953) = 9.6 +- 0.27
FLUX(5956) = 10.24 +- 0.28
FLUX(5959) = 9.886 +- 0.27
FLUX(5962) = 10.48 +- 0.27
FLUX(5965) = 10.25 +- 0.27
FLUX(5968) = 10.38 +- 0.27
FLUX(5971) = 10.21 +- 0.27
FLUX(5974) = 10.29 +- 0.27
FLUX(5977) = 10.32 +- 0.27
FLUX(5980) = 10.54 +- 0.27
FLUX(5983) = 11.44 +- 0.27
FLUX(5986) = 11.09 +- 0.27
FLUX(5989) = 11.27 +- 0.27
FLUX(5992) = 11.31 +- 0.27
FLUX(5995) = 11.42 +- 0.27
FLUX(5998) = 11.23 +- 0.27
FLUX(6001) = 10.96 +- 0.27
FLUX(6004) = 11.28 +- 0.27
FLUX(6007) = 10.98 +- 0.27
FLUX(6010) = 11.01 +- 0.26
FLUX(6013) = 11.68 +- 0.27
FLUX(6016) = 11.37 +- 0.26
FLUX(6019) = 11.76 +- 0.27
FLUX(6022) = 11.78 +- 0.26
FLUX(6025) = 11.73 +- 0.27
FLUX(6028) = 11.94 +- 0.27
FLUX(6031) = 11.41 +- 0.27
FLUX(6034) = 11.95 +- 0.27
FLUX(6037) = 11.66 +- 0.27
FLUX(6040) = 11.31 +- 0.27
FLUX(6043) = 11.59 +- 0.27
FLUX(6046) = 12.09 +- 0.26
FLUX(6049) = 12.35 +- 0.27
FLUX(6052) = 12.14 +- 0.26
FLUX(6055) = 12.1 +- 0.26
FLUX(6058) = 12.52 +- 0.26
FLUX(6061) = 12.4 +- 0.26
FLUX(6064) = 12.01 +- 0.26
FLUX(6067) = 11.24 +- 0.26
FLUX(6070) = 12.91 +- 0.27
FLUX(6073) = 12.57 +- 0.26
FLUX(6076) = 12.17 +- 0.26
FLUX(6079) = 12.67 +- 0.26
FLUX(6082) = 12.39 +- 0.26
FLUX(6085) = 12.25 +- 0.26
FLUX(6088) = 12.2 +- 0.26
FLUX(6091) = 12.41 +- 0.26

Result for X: -0.03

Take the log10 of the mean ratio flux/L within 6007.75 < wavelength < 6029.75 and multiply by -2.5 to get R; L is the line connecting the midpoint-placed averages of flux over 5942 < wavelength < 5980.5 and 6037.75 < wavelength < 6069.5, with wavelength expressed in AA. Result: -0.02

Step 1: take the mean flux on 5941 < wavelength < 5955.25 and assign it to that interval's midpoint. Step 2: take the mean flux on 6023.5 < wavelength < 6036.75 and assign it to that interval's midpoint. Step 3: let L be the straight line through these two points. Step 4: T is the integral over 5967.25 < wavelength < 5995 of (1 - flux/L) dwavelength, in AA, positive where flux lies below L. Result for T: 0.2 AA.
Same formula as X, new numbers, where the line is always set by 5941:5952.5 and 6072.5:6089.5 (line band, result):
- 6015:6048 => -0.005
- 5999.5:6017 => 0.010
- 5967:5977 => 0.051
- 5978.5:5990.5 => -0.011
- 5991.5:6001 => -0.012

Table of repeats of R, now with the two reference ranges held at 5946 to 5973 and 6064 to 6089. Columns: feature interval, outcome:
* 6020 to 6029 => -0.040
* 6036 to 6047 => 0.003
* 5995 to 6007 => -0.019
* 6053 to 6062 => -0.033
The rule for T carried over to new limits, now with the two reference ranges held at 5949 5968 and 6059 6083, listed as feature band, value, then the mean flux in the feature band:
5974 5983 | -0.02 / 10.6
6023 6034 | -0.23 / 11.7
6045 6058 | -0.31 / 12.2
